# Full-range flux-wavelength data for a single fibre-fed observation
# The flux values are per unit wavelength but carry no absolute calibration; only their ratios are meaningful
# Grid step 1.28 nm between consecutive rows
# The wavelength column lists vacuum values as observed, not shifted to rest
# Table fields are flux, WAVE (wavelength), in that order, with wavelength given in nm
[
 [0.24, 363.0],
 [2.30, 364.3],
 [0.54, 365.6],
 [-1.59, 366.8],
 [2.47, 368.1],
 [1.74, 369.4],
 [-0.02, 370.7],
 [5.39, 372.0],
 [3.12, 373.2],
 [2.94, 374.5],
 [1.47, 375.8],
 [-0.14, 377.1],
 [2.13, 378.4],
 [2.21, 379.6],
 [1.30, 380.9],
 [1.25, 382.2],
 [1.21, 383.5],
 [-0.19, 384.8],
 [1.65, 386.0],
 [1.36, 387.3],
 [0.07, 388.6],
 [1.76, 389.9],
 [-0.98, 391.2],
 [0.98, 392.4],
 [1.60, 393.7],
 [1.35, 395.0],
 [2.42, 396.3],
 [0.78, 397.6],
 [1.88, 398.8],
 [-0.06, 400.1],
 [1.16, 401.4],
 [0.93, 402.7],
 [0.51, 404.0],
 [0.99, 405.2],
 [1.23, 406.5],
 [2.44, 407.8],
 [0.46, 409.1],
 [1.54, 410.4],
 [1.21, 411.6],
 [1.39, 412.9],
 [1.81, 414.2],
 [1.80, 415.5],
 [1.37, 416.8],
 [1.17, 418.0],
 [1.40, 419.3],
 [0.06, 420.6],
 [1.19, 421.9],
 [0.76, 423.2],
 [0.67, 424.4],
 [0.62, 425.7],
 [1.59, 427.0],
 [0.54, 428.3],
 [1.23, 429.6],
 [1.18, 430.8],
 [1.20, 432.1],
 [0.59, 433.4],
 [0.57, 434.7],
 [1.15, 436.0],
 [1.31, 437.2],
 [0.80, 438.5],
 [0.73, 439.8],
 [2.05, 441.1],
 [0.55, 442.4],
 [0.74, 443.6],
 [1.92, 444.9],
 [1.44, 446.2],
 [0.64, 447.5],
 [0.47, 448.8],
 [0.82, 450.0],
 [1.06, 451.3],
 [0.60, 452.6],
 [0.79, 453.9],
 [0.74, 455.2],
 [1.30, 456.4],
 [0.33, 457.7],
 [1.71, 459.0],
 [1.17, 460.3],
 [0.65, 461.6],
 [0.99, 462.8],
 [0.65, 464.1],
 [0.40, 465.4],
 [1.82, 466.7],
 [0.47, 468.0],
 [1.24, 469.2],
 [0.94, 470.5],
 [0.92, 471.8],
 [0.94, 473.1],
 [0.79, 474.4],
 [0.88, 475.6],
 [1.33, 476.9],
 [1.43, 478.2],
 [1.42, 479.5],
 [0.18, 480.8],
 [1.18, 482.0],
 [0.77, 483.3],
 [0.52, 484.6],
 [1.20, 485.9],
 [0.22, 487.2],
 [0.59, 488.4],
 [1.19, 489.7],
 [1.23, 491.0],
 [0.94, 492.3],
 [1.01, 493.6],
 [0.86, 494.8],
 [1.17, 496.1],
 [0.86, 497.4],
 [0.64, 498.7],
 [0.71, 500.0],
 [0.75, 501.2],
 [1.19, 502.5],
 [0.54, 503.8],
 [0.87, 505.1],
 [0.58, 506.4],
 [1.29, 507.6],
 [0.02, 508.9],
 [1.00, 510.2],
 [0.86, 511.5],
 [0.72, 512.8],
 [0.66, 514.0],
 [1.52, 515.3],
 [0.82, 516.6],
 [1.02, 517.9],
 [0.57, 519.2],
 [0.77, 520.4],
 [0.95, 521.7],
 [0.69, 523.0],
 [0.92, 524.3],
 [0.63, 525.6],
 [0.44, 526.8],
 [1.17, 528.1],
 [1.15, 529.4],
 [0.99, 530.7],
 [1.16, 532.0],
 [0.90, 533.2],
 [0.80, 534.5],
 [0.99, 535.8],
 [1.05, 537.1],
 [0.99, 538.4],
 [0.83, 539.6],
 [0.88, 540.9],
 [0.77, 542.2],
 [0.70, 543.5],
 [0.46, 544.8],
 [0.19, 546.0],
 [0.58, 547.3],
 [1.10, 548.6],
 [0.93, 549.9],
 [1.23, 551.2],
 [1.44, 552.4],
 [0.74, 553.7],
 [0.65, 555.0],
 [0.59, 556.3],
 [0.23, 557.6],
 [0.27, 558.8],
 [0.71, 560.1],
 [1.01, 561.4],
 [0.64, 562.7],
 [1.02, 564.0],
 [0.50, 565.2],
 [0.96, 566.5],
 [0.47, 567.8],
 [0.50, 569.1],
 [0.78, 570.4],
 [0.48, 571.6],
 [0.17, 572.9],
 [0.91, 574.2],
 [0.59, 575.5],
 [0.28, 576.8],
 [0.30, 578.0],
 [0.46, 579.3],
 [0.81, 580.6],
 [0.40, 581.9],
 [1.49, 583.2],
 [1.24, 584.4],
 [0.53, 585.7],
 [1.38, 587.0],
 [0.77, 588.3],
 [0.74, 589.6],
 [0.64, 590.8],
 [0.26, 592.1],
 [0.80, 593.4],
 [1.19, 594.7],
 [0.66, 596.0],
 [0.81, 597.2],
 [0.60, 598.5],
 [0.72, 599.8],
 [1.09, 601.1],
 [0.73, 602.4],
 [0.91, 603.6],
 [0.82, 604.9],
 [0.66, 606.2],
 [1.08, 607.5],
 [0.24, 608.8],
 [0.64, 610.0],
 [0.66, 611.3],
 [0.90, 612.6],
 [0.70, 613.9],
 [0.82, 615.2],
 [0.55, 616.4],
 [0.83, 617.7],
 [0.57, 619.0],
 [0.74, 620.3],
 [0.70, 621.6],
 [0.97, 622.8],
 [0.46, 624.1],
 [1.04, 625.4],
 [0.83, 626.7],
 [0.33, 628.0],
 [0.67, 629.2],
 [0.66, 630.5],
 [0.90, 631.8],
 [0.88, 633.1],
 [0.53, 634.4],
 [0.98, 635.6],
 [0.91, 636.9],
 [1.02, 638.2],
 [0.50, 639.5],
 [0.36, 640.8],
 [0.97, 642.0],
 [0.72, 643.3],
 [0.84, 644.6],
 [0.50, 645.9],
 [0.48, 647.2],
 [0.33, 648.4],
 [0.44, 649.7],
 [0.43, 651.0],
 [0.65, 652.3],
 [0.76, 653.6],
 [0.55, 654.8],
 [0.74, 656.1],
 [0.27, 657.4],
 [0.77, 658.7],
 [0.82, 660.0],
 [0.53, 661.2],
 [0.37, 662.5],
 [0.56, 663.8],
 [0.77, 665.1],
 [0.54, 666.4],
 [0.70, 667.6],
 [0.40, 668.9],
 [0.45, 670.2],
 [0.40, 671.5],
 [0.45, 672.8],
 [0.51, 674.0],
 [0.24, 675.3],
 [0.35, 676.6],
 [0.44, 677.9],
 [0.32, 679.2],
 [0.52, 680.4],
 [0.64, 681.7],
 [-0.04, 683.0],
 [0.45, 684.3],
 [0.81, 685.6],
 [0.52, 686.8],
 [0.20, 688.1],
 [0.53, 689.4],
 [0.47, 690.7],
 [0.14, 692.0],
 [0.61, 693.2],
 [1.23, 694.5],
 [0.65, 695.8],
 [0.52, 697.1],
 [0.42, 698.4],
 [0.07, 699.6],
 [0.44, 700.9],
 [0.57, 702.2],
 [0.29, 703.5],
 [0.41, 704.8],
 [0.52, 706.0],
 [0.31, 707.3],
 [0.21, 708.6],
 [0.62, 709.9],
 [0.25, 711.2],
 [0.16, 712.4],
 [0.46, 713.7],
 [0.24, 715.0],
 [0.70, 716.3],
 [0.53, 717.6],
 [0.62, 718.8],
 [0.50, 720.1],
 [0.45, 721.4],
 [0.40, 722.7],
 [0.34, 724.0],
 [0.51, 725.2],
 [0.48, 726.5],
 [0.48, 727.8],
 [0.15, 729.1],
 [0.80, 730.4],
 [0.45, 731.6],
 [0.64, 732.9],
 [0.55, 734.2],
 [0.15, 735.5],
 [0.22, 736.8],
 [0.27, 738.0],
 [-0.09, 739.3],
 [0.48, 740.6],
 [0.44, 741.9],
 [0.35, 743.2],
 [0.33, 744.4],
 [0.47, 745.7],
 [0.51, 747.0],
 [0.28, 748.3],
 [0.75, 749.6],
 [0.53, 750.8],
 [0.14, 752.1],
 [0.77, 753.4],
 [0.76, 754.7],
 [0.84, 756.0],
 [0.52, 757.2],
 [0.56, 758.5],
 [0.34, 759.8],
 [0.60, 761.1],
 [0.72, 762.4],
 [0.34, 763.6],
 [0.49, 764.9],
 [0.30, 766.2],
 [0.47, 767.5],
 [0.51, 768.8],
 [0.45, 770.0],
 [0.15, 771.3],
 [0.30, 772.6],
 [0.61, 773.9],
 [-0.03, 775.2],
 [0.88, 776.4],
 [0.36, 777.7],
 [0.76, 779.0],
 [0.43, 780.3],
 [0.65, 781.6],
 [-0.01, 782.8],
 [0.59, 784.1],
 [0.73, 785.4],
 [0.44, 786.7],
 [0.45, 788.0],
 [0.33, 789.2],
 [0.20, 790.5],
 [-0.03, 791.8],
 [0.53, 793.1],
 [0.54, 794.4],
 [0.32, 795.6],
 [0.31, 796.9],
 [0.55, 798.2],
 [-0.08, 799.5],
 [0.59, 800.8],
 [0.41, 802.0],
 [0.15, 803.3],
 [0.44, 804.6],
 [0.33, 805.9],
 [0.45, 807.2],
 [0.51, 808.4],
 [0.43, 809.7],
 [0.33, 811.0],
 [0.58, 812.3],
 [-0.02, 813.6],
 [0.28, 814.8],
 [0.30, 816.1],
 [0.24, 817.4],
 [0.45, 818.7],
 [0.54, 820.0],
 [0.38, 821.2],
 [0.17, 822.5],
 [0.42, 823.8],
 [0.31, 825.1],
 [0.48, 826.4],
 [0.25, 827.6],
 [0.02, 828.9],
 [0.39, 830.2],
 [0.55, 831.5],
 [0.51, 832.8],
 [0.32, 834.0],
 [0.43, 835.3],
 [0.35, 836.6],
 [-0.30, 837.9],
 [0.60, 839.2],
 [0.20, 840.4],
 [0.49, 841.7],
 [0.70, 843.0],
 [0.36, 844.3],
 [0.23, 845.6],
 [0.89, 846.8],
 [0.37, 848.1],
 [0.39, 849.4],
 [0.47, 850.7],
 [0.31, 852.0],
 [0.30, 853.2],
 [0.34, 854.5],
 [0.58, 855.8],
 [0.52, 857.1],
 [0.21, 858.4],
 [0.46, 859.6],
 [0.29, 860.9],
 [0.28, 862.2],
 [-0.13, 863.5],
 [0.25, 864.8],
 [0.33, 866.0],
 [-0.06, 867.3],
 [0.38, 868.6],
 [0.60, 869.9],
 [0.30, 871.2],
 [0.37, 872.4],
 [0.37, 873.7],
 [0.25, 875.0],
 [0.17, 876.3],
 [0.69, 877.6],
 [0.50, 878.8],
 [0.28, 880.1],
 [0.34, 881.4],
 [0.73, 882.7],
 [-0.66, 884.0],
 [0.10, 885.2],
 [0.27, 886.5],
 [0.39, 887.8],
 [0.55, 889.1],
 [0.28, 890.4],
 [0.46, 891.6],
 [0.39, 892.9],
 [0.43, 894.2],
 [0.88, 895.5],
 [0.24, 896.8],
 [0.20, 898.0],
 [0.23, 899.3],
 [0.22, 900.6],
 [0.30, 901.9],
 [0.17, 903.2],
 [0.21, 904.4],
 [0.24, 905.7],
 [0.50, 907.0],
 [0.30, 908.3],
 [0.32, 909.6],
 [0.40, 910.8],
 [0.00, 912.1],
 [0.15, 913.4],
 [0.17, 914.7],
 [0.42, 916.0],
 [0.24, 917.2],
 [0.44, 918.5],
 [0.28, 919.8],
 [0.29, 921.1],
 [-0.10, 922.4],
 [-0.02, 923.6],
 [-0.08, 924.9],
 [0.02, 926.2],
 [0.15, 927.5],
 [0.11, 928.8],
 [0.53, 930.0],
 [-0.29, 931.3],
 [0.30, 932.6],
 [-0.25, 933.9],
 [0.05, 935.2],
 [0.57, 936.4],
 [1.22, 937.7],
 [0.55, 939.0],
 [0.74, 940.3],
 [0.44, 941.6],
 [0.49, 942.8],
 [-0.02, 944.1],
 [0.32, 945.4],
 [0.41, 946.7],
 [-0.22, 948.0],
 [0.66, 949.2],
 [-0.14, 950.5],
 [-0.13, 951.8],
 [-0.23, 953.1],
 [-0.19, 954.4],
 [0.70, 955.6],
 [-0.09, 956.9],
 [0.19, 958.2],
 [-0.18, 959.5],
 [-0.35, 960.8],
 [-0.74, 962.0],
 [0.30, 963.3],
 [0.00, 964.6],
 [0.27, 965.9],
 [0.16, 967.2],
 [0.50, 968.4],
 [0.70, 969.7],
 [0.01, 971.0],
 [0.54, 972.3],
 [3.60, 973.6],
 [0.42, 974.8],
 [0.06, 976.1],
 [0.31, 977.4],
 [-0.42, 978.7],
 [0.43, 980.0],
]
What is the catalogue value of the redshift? 1.61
